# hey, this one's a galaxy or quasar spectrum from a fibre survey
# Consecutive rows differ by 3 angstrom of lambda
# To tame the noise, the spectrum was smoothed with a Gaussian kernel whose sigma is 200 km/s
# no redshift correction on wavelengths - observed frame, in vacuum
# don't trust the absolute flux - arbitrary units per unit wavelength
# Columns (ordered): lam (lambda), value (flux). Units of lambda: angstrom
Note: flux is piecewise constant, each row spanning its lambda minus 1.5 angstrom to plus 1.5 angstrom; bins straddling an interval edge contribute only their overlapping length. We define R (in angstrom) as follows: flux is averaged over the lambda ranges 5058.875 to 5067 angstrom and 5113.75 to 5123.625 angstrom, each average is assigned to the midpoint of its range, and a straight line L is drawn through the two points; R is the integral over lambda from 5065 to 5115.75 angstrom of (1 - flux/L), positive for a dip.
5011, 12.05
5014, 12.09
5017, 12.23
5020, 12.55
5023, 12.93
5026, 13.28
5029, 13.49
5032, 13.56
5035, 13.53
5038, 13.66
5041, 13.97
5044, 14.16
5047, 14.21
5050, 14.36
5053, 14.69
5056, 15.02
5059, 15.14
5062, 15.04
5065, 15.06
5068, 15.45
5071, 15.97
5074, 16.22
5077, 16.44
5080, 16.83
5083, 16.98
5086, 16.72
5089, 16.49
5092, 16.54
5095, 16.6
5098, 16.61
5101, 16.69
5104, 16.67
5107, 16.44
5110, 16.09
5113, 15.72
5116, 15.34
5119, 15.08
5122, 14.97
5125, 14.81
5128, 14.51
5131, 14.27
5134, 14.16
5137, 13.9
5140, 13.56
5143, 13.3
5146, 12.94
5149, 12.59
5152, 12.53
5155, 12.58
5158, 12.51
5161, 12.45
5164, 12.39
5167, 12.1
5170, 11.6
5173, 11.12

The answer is -4.05 angstrom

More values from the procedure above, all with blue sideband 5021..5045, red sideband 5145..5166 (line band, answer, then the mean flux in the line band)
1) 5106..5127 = -4.2 angstrom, 15.4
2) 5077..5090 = -3.6 angstrom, 16.7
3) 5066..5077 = -2.2 angstrom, 15.9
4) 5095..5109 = -3.9 angstrom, 16.6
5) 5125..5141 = -1.8 angstrom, 14.2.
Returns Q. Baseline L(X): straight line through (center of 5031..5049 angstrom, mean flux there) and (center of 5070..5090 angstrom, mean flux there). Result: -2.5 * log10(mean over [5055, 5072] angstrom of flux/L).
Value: 0.01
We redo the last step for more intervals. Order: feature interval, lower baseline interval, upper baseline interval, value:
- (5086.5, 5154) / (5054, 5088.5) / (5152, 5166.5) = -0.07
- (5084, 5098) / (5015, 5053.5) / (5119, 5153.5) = -0.21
